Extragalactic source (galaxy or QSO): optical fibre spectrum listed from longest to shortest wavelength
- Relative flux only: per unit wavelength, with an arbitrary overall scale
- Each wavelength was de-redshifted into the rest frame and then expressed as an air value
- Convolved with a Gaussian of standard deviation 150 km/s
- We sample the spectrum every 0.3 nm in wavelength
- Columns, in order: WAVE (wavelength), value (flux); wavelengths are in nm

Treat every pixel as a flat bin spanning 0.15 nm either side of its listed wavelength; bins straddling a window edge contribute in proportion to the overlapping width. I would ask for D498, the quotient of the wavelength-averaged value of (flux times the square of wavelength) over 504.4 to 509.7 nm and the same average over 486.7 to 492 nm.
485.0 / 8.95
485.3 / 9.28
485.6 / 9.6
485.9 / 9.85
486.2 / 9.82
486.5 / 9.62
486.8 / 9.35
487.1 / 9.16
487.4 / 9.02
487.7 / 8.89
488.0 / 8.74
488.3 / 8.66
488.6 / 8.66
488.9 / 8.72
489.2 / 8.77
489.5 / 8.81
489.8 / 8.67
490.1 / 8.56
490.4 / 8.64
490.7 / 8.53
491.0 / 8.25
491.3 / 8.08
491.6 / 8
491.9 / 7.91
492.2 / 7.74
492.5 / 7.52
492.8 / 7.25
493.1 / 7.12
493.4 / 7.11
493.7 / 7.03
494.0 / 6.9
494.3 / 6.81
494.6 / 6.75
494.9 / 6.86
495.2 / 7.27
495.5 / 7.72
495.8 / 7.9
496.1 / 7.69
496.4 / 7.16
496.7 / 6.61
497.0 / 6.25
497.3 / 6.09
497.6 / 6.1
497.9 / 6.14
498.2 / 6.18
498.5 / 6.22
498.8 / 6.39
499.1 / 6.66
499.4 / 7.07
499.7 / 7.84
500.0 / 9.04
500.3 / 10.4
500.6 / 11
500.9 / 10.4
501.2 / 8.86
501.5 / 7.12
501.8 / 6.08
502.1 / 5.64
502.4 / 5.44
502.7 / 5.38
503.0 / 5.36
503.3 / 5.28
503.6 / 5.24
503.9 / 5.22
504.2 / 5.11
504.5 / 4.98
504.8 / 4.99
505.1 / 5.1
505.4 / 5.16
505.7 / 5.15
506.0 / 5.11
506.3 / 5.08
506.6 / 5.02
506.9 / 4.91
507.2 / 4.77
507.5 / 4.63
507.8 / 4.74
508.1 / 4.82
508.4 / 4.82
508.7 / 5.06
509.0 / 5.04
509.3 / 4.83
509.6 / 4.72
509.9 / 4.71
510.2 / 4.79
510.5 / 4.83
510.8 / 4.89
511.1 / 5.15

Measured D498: 0.61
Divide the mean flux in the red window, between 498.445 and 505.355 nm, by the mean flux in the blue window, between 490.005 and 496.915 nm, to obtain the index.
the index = 0.9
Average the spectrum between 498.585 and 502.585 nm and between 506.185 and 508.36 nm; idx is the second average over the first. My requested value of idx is 0.62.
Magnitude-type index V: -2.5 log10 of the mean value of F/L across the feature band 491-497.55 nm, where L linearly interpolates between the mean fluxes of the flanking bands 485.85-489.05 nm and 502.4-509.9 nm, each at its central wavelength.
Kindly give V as 0.06 mag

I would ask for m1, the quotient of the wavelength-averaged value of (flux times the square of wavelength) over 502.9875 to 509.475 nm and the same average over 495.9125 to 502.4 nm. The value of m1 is 0.70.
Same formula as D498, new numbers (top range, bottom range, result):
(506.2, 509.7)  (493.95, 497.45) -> 0.73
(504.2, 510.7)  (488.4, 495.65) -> 0.67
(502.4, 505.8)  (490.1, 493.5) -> 0.69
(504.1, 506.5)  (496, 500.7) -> 0.72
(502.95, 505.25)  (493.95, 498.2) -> 0.78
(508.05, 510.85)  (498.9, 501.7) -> 0.58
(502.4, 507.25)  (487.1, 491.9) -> 0.64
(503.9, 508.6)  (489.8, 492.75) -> 0.65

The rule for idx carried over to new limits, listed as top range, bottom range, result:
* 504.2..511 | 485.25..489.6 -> 0.54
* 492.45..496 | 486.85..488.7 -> 0.81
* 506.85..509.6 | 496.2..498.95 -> 0.76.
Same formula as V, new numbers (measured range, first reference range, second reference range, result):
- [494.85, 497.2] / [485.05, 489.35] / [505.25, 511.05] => 0.029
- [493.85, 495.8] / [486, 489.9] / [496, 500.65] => 0.102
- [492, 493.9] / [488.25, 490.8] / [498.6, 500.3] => 0.141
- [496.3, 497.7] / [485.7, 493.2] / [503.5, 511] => 0.100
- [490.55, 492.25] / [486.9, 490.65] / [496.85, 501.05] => 0.047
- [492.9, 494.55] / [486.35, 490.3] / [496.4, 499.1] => 0.065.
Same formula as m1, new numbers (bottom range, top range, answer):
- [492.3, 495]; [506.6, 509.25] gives 0.73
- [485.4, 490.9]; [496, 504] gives 0.81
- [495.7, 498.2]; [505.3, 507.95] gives 0.77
